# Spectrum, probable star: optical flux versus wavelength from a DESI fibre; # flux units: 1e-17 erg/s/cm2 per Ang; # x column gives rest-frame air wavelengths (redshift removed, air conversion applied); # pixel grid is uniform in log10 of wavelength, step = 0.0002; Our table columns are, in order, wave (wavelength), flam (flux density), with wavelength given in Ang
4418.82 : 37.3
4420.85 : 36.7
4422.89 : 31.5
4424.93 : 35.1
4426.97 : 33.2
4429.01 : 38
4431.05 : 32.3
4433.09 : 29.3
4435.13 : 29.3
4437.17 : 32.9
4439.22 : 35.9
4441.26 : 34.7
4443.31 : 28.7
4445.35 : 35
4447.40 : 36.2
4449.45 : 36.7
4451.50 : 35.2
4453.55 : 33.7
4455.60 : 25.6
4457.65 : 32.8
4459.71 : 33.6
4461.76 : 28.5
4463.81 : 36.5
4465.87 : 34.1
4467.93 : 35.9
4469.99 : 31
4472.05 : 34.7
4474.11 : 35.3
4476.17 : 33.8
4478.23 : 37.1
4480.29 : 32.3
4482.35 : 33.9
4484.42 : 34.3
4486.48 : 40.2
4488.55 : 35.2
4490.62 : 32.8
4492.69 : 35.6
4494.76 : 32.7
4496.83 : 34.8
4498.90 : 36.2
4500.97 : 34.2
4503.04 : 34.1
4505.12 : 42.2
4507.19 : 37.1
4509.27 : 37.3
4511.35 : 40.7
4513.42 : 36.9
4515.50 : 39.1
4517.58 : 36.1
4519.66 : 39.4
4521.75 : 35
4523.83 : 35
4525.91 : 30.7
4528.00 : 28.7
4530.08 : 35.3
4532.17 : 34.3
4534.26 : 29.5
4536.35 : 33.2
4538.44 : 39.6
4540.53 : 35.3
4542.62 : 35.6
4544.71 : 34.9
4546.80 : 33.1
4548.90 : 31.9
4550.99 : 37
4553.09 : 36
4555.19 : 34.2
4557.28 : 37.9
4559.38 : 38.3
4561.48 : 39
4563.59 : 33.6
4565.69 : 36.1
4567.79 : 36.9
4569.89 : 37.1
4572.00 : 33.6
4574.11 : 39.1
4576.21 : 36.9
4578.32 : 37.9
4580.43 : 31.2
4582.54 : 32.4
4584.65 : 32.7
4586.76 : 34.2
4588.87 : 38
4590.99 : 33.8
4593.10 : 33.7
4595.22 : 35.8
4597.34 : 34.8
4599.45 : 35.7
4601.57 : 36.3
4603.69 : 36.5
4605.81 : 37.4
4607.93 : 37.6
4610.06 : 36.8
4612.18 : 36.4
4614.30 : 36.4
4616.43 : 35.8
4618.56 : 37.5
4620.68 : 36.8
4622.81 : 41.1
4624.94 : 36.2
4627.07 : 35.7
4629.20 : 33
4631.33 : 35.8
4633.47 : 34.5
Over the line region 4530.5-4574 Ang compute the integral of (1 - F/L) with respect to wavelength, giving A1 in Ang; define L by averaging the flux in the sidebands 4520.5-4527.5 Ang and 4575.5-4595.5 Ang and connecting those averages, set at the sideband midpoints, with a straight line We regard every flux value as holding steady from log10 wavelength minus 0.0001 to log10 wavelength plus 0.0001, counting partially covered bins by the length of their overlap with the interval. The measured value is -2.0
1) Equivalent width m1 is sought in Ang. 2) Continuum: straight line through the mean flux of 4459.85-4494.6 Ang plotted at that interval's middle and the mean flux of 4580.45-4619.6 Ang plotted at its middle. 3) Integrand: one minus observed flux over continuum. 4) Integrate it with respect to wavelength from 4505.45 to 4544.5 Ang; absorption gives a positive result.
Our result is -0.9 Ang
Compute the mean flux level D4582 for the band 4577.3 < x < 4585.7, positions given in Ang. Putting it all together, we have 33.5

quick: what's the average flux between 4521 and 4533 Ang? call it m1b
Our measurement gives 33.1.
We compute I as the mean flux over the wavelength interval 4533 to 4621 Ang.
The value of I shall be 35.6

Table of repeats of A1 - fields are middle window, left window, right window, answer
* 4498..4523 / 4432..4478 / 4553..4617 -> -2.17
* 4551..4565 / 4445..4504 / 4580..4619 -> -0.59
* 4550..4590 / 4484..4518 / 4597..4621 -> 0.70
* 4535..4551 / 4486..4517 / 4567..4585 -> 0.47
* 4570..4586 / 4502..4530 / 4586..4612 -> 0.47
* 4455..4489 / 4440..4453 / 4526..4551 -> 0.35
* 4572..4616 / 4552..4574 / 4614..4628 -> 1.37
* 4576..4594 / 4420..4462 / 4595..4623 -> 0.87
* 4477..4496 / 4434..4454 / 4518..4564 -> -0.33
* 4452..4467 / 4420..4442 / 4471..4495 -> 0.88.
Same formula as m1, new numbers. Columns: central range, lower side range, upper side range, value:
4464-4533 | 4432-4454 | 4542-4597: -2.14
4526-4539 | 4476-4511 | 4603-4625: 1.13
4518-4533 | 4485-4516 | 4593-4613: 0.95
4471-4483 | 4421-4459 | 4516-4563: -0.23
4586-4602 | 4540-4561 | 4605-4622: 0.53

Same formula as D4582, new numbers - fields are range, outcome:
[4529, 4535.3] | 33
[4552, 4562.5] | 37.1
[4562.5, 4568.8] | 35.5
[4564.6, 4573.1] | 35.9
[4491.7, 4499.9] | 34.8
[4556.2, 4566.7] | 37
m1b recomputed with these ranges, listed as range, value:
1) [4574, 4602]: 35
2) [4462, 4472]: 33.9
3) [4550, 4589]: 35.8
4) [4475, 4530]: 35.6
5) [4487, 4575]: 35.6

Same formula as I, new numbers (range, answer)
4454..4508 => 34.4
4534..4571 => 35.6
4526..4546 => 33.9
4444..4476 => 33.6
